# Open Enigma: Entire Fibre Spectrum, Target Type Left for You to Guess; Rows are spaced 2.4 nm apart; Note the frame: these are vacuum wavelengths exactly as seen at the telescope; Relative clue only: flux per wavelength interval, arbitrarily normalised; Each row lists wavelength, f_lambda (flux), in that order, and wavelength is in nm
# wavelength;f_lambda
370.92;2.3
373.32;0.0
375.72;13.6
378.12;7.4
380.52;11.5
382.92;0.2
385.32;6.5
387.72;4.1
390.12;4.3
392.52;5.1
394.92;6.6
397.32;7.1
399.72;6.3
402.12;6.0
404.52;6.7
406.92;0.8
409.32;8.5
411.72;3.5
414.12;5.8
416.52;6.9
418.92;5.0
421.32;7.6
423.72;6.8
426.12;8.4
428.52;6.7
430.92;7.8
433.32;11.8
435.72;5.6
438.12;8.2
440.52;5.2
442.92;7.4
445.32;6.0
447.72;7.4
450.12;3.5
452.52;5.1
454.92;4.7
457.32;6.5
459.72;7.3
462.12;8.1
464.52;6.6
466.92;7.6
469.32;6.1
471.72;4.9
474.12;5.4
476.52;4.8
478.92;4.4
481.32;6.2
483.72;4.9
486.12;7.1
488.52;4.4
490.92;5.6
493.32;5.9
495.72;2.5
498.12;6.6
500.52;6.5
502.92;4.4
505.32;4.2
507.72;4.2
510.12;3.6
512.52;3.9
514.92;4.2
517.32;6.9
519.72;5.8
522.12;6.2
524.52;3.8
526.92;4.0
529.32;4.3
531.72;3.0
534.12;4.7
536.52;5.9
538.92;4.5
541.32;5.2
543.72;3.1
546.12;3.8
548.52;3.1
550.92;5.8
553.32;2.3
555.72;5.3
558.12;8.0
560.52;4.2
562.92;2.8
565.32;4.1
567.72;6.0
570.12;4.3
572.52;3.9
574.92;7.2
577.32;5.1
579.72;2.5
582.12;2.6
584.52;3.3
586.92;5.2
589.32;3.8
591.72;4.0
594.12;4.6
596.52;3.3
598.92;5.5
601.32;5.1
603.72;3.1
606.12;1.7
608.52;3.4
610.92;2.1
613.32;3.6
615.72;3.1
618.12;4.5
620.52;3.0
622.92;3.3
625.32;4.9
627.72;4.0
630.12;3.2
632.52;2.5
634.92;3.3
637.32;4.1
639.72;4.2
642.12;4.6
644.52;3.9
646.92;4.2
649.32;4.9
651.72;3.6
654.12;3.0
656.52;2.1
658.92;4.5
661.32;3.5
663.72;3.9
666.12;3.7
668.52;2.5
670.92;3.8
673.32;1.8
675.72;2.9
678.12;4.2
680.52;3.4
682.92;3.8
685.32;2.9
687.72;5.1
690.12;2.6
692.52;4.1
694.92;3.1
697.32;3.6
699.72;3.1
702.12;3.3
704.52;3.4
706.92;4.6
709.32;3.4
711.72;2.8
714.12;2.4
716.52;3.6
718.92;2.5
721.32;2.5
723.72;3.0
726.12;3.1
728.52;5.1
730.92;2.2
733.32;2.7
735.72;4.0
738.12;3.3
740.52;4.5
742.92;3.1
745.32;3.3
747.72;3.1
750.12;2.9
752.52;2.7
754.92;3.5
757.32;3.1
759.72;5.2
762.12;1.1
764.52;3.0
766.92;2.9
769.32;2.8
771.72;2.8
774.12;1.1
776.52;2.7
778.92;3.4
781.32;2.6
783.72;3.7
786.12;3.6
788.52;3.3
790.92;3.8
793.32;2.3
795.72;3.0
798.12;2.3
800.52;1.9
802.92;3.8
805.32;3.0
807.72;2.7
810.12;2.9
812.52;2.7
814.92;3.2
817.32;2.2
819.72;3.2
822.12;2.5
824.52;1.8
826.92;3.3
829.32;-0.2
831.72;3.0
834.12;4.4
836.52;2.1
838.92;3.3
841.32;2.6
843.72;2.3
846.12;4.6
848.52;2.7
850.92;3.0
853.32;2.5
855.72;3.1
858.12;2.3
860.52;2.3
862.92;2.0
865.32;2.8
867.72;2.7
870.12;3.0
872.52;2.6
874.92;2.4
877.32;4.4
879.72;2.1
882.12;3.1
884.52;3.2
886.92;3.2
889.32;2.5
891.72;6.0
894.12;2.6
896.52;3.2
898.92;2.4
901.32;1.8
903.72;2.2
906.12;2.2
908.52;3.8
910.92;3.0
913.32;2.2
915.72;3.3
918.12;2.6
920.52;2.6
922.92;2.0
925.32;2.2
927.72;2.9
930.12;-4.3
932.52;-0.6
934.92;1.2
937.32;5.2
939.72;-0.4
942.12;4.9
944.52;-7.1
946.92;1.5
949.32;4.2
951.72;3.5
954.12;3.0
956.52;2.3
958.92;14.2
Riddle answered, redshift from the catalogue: 1.57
